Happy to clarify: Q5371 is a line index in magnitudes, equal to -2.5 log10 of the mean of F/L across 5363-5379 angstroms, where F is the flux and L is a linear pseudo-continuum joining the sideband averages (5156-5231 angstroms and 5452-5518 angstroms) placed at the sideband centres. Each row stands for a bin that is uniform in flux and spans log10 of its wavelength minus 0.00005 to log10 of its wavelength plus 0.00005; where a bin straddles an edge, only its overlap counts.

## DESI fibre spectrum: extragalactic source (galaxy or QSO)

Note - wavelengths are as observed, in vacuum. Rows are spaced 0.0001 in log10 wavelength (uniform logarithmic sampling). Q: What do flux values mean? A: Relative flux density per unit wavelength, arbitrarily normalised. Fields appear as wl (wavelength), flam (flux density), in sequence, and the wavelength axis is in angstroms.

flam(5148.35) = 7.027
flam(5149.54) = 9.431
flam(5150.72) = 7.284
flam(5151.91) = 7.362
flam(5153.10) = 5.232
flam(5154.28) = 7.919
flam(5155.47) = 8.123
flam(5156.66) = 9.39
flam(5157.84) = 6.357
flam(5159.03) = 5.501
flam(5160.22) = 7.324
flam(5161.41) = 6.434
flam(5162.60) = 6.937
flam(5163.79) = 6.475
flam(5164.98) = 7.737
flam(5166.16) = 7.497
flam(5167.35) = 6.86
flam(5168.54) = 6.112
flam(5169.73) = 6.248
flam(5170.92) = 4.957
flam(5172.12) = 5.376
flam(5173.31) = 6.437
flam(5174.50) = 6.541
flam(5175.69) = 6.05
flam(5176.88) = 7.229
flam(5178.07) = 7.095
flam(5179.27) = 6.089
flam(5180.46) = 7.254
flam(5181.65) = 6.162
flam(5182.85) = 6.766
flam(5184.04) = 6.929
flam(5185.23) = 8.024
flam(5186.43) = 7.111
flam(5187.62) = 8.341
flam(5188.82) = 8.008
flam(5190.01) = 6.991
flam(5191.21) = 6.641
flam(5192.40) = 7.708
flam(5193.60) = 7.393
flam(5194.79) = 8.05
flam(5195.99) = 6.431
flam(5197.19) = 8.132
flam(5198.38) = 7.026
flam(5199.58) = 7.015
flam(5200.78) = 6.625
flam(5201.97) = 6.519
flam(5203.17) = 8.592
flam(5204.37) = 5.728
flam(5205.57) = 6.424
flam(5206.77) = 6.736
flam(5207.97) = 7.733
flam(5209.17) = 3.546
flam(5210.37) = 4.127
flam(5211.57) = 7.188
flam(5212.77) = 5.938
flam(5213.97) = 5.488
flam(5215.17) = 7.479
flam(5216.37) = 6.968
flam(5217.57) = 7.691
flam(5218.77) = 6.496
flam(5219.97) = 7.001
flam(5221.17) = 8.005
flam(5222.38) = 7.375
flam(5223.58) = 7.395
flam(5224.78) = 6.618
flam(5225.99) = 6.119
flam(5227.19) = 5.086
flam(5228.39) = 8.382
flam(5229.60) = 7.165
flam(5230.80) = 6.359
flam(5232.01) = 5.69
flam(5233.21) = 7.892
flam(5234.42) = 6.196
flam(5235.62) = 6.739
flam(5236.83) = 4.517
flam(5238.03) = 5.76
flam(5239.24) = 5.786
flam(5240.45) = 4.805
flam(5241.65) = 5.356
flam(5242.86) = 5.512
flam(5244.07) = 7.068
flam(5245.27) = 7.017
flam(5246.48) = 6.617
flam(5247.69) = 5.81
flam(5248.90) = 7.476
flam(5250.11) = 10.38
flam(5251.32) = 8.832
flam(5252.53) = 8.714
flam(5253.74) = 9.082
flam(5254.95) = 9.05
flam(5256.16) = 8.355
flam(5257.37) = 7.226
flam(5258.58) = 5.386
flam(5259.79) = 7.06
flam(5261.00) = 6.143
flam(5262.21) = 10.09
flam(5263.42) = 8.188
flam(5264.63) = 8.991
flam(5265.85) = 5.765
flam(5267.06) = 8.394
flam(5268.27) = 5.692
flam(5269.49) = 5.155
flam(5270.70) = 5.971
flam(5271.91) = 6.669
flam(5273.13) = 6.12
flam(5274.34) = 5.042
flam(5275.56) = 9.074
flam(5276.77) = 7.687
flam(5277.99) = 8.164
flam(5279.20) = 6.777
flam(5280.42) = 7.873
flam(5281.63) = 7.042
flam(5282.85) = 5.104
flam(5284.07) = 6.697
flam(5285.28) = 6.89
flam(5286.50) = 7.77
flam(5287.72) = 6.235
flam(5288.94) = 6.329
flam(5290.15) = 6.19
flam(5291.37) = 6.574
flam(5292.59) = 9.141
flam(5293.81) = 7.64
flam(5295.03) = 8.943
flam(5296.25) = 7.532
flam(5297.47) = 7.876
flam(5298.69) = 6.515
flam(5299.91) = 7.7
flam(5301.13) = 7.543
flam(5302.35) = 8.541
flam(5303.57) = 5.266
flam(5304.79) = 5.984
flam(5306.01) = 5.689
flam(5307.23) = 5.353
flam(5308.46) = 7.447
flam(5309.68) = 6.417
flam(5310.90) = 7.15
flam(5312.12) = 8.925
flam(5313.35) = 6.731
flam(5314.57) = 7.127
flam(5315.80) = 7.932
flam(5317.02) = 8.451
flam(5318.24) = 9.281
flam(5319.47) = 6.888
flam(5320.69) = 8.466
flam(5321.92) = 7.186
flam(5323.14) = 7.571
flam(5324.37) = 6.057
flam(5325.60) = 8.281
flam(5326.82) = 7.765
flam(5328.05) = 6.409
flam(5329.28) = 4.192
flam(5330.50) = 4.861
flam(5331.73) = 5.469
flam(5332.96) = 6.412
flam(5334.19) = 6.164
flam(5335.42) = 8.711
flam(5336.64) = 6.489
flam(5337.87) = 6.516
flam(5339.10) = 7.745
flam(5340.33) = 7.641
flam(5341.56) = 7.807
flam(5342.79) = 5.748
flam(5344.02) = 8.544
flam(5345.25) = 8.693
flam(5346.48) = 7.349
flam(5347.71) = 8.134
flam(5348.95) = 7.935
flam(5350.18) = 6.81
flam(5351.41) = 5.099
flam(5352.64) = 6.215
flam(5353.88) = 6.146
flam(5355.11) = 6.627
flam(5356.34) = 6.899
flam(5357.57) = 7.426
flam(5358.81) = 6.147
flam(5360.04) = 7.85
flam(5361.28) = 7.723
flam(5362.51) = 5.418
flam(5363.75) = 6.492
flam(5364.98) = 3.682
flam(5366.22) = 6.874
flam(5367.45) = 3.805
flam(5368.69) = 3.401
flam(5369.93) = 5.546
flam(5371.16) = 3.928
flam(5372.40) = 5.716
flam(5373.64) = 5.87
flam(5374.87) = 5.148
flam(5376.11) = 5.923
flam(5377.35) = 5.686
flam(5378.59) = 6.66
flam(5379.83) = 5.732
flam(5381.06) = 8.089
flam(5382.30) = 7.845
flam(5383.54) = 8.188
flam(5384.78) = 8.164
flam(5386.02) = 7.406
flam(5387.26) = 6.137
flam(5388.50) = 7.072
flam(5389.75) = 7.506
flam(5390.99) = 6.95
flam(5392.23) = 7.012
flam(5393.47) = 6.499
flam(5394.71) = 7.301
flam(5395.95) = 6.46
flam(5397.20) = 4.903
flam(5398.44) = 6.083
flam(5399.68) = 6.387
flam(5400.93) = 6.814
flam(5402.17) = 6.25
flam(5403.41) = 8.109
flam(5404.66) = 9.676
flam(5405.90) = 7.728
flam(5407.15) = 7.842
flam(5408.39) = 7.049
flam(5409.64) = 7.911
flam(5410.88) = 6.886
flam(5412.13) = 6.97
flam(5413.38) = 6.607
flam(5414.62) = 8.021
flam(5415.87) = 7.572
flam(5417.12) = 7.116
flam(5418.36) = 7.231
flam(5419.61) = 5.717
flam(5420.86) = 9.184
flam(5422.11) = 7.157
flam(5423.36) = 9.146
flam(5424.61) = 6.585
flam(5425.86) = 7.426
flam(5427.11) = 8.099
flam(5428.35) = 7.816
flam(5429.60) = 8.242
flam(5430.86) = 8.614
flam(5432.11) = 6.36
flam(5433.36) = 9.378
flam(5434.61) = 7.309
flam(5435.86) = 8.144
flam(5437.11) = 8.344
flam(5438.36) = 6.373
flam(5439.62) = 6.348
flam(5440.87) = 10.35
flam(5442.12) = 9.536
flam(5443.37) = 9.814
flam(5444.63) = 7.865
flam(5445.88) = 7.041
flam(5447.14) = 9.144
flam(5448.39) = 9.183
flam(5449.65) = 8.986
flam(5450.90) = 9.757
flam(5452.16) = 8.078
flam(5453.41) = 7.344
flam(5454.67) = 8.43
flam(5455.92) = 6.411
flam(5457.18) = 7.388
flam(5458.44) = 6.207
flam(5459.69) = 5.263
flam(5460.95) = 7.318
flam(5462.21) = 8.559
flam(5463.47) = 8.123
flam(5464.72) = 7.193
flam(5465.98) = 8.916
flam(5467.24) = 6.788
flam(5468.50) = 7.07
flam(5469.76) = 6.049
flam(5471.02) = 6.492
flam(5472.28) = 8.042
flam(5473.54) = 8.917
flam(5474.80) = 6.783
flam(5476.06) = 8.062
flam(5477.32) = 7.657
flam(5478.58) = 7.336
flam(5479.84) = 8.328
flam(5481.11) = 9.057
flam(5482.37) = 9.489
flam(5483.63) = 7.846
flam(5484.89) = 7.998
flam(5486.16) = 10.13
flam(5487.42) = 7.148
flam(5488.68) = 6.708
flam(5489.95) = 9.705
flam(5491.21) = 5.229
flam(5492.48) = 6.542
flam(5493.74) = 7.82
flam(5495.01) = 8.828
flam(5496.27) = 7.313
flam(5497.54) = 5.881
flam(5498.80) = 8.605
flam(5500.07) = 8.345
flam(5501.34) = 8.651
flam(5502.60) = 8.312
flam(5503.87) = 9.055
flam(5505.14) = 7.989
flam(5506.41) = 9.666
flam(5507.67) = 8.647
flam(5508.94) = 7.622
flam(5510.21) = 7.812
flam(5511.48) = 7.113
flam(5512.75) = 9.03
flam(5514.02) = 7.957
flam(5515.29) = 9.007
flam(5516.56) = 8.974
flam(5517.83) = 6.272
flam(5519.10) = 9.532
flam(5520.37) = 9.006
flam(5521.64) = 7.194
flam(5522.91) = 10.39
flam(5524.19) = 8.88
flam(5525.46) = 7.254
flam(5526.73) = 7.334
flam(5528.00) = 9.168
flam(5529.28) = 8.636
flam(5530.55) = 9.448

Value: 0.37 mag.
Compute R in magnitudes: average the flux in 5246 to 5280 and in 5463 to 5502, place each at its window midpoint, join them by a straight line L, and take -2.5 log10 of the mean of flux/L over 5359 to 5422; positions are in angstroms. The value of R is 0.14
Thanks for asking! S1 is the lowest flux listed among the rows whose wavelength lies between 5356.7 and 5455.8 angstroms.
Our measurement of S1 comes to 3.401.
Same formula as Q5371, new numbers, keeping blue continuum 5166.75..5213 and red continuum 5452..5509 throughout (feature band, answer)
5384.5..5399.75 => 0.11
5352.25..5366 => 0.14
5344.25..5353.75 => 0.02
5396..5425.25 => 0.04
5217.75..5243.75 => 0.07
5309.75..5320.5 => -0.09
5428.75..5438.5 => -0.04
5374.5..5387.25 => 0.08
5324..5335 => 0.16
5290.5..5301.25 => -0.08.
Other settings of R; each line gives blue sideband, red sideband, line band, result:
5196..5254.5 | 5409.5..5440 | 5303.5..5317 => 0.04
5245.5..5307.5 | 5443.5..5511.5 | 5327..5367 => 0.12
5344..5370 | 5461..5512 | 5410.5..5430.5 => -0.05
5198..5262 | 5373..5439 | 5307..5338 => 0.00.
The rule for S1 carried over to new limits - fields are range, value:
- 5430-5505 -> 5.229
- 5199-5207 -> 5.728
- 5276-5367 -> 3.682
